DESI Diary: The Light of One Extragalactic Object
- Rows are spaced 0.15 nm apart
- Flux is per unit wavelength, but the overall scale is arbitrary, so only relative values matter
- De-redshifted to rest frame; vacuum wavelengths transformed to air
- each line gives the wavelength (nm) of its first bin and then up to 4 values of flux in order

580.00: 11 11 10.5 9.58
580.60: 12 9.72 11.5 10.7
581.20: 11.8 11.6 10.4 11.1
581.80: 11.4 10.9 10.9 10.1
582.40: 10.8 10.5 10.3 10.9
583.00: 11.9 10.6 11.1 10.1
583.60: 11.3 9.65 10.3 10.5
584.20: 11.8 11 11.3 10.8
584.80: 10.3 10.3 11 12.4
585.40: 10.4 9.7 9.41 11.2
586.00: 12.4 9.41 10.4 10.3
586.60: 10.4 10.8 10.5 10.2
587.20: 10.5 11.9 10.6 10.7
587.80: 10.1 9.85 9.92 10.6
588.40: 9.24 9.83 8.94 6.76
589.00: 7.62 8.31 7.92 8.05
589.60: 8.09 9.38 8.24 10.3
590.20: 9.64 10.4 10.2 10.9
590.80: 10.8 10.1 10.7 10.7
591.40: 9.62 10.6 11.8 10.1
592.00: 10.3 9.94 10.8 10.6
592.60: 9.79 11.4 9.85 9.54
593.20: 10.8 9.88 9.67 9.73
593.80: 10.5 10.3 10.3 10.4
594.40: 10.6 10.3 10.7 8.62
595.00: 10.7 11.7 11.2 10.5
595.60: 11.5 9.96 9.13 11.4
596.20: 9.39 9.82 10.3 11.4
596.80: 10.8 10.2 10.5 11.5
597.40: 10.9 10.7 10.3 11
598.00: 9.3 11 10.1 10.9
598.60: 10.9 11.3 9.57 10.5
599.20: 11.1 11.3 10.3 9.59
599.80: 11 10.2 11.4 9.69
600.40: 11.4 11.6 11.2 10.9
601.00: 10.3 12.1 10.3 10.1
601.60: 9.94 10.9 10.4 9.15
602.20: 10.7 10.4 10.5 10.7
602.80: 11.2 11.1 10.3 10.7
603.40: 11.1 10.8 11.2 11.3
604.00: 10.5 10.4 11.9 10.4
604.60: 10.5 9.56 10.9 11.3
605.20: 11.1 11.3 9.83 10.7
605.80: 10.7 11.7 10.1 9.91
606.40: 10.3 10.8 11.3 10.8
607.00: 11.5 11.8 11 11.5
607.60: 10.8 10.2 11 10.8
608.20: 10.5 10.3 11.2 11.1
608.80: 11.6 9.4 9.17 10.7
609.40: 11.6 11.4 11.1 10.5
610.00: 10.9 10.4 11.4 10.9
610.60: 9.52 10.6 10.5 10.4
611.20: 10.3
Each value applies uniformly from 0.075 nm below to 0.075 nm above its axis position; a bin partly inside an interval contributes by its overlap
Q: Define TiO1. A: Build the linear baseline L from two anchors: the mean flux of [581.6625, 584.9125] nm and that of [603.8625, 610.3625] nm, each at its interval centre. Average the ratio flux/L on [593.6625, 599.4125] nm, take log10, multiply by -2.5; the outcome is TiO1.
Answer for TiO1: 0.03 mag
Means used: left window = 10.8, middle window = 10.5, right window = 10.8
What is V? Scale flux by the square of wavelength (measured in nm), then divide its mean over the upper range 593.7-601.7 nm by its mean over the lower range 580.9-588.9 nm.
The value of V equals 1.04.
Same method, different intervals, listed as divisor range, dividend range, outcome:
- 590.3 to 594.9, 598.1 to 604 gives 1.06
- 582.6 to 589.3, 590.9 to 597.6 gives 1.04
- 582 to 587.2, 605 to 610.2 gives 1.09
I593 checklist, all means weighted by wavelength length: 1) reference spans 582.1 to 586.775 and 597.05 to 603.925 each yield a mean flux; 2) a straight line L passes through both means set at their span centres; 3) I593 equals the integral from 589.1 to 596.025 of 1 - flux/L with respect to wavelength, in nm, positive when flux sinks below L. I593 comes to 0.37 nm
